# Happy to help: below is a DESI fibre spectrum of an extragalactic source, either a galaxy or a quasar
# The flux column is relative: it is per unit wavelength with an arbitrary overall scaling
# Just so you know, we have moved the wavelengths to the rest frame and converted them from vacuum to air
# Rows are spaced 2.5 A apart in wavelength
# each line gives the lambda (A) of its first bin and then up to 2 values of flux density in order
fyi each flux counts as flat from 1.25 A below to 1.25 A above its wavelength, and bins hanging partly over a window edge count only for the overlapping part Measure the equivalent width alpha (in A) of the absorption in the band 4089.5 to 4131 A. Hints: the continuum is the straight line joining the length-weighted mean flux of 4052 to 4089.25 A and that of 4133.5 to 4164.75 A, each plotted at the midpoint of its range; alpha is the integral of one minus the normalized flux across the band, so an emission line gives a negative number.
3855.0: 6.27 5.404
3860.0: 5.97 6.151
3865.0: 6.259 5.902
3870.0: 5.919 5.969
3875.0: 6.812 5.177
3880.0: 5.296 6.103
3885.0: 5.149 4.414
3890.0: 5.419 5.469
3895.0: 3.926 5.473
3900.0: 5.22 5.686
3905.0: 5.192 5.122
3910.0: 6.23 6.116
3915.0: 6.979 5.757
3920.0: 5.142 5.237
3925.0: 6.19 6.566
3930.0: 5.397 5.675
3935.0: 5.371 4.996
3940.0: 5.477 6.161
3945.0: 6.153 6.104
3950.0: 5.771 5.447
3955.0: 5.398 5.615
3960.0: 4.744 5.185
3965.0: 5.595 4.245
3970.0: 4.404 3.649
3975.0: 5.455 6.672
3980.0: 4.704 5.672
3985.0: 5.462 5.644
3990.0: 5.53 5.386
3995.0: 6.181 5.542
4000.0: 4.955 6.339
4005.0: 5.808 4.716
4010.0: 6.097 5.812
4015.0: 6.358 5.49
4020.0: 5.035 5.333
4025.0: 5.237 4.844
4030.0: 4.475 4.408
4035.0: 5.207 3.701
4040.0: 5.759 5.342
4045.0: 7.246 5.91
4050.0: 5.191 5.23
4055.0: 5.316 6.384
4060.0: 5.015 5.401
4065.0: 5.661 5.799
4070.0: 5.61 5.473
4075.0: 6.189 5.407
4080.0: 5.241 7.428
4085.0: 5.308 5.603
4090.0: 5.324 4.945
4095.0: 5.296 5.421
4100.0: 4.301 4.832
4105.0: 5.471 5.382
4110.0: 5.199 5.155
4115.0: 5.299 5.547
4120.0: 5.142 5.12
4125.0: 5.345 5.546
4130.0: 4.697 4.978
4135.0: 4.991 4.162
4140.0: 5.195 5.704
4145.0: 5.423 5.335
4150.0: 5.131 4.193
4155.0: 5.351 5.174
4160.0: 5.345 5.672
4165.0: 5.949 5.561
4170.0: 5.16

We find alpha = 1.8 A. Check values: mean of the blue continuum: 5.68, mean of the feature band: 5.18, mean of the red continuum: 5.16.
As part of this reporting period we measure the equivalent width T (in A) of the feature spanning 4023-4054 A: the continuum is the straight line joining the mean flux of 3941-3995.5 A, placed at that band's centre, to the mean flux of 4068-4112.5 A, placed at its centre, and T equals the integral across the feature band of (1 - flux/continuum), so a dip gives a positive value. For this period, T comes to 1.2 A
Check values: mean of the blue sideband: 5.41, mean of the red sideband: 5.44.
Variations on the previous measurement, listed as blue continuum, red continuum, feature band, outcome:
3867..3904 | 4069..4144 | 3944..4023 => -0.93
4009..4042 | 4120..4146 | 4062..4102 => -2.76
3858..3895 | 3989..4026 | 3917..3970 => 1.08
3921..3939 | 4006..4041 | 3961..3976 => 1.92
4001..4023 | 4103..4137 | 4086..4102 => 0.51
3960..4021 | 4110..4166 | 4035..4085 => -3.04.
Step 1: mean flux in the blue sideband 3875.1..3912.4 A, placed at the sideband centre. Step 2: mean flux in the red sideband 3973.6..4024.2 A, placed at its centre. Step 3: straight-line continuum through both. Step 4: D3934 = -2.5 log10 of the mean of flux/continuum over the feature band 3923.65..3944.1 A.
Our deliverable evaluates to -0.06 mag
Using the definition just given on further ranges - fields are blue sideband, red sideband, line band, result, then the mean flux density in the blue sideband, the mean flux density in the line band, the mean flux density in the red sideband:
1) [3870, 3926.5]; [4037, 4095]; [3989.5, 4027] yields 0.003 mag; 5.56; 5.57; 5.6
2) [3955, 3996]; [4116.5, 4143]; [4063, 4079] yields -0.101 mag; 5.26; 5.67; 5.11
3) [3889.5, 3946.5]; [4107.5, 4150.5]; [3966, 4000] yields 0.043 mag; 5.61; 5.26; 5.18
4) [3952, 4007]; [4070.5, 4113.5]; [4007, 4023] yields -0.047 mag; 5.34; 5.6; 5.42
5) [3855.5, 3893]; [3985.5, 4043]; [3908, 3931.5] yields -0.062 mag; 5.71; 5.93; 5.36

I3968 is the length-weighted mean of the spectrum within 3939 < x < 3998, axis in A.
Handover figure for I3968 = 5.42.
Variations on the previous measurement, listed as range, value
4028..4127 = 5.38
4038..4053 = 5.7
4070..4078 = 5.7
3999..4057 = 5.4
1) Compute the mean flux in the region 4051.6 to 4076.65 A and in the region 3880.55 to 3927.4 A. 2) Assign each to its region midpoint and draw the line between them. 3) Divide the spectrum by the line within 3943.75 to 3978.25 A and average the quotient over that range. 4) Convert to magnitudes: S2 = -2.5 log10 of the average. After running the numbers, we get 0.05 mag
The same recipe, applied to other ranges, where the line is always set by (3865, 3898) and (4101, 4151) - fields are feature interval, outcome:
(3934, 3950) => -0.06 mag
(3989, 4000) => -0.05 mag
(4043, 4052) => -0.13 mag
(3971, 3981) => 0.05 mag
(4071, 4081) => -0.07 mag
